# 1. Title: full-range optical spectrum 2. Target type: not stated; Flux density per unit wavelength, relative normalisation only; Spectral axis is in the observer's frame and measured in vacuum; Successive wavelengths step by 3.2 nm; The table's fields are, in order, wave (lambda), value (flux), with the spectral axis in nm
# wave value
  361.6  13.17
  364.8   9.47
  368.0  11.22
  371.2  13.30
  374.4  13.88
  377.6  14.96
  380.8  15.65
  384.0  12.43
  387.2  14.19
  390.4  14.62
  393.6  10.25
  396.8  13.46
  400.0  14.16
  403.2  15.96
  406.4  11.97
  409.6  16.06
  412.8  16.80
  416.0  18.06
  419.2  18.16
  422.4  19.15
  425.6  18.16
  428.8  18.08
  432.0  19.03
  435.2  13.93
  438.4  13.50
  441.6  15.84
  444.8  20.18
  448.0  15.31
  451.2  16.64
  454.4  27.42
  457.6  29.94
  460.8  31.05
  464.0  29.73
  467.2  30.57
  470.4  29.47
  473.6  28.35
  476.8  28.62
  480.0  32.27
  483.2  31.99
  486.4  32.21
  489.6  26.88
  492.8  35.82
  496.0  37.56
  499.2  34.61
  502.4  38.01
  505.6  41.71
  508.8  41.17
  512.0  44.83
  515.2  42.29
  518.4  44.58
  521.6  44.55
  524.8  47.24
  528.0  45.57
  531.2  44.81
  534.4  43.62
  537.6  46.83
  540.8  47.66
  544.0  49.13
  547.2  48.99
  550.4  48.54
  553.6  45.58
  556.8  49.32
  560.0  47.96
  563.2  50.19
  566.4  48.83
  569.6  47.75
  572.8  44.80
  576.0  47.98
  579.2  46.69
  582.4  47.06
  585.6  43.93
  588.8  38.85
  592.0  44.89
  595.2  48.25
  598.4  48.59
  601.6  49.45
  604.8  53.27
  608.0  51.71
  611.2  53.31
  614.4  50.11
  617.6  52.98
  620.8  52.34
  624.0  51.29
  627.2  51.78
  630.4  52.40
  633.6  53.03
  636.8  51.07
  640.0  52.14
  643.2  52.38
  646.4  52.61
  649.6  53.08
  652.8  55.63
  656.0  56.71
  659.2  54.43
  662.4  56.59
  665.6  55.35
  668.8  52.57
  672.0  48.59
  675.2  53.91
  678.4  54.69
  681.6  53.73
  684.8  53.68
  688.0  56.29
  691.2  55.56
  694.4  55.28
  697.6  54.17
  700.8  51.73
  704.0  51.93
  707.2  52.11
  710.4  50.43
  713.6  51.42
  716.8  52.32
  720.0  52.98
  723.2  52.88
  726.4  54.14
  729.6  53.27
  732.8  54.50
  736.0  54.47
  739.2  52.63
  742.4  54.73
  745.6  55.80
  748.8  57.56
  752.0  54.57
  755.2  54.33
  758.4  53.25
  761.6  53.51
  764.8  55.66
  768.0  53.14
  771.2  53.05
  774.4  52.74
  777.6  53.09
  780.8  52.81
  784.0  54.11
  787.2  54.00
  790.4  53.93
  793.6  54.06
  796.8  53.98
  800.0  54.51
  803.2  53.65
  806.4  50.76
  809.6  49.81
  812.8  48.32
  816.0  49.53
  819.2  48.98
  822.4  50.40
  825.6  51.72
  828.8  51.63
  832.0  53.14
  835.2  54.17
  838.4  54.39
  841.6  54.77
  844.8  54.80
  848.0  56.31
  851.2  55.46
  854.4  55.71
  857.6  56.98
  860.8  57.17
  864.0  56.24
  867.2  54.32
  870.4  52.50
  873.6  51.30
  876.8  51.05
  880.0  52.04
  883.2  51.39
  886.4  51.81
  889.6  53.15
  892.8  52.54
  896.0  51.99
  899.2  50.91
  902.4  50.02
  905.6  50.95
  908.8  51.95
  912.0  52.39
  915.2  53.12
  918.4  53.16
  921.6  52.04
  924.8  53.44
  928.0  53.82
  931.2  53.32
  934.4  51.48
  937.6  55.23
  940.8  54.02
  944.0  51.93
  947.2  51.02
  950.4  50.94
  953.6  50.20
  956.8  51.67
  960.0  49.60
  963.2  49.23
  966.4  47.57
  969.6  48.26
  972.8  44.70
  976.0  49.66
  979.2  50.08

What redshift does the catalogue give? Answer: 0.14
